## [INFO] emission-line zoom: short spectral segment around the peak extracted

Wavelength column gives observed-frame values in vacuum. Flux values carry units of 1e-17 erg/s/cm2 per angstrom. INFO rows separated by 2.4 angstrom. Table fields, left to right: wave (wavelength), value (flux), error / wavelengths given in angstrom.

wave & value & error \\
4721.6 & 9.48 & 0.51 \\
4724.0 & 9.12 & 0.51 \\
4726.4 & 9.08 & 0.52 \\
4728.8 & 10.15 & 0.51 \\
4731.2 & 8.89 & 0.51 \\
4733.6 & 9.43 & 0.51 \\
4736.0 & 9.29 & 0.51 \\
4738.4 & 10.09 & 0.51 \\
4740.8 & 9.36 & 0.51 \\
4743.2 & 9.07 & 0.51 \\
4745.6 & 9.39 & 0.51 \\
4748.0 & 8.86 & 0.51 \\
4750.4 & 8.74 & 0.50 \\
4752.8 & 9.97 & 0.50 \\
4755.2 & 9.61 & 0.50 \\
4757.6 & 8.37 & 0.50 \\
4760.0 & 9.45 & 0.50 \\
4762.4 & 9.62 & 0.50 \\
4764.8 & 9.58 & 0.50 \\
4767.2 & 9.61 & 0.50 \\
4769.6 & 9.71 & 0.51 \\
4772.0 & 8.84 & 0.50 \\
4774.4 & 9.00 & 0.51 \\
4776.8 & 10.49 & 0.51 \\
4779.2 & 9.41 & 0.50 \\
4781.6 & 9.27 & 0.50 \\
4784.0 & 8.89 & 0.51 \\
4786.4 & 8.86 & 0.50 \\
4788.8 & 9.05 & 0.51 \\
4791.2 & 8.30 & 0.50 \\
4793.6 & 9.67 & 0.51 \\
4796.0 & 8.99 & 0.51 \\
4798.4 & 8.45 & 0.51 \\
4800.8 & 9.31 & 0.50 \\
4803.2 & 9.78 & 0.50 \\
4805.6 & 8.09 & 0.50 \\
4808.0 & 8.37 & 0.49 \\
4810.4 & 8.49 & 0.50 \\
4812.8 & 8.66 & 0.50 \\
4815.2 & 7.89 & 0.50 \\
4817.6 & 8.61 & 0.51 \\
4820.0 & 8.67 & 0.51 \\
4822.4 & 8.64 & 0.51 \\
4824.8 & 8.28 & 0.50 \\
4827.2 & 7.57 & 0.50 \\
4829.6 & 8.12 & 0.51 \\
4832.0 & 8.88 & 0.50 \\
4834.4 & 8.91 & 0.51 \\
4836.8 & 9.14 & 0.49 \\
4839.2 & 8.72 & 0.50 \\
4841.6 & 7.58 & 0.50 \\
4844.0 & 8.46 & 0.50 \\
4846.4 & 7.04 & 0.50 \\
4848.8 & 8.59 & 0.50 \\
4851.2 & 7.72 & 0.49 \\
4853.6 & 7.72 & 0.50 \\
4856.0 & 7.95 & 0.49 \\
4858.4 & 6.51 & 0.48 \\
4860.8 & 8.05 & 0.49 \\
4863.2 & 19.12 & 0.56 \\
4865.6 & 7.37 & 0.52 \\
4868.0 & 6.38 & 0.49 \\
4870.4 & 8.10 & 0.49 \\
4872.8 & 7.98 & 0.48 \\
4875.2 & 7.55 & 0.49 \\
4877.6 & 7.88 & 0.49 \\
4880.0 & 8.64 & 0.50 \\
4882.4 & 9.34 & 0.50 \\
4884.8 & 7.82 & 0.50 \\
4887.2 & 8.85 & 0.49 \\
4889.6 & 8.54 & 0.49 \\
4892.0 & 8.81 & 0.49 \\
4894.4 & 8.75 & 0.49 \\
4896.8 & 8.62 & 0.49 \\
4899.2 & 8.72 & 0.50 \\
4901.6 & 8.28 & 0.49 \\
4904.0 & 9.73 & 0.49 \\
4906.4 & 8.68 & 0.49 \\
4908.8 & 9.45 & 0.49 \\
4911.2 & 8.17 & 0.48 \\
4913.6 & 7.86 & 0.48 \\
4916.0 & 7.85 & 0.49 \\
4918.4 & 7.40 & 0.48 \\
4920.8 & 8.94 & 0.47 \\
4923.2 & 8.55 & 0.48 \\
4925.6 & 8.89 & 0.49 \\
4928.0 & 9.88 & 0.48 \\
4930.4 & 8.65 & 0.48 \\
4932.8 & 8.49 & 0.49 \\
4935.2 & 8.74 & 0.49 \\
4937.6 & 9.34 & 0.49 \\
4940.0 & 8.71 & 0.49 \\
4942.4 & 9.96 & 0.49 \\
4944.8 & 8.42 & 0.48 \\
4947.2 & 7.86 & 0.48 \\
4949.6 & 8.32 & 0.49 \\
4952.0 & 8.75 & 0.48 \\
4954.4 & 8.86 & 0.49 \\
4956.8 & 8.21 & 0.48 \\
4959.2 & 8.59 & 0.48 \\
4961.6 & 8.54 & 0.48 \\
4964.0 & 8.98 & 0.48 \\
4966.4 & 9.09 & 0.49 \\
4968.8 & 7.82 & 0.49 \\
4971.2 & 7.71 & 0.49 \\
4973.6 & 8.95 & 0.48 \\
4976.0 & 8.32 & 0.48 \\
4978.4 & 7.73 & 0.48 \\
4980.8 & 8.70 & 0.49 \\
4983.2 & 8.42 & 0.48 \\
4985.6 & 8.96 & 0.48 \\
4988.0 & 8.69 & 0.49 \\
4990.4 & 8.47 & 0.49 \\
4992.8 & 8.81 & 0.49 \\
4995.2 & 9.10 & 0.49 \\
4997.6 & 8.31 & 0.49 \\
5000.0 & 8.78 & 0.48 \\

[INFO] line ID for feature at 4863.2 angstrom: H-gamma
